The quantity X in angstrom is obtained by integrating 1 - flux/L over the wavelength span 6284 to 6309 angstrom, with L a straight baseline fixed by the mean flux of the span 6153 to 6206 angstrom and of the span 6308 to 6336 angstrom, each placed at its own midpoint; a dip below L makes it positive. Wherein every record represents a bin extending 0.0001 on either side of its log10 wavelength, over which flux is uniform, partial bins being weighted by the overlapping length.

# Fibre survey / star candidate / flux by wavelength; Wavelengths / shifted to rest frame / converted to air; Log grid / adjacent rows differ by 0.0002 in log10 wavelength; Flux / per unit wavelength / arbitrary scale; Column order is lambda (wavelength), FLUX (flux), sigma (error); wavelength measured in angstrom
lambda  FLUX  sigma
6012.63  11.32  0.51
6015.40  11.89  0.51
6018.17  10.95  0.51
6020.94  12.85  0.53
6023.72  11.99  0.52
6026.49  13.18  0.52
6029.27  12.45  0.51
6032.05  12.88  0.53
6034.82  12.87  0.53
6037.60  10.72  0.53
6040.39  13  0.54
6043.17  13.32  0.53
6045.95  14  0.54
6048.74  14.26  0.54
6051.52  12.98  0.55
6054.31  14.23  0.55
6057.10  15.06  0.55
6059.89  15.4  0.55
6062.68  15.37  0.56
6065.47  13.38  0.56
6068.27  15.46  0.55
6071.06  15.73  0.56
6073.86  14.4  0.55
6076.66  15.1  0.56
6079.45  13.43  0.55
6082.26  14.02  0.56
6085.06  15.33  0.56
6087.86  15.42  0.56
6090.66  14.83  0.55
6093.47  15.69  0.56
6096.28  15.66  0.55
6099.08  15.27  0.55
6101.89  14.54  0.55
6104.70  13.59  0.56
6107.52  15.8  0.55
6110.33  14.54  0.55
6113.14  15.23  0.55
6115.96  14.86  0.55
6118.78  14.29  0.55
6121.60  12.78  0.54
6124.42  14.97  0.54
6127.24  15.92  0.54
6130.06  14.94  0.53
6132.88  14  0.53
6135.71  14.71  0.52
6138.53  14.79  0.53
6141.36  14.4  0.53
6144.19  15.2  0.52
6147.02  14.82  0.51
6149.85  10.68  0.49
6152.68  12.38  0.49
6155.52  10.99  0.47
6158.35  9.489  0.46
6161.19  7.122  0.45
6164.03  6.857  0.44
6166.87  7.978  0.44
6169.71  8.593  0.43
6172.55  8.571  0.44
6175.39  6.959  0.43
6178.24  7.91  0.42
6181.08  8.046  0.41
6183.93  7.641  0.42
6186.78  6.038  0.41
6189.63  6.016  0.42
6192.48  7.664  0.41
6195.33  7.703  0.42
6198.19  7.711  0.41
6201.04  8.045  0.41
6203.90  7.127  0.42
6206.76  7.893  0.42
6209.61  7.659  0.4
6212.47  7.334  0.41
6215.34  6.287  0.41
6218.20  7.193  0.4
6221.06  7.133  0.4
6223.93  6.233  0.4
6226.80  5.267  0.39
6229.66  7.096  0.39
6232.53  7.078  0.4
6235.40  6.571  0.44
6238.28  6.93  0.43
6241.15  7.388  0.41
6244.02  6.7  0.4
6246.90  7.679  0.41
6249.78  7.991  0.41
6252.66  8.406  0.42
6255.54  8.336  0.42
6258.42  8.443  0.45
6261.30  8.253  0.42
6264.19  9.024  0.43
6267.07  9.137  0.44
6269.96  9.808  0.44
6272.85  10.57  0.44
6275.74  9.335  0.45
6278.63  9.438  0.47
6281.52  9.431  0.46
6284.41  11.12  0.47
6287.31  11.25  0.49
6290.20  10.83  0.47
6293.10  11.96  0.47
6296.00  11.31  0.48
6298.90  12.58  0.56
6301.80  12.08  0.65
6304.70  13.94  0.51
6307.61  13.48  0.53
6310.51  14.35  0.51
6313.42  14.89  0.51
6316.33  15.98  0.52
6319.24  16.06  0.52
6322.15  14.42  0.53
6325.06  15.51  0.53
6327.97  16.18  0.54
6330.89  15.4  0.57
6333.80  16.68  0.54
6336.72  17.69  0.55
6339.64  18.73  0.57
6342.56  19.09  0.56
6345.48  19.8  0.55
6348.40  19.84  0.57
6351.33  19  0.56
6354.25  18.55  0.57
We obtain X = 3.6 angstrom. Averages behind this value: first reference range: 7.9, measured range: 12.1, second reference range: 15.5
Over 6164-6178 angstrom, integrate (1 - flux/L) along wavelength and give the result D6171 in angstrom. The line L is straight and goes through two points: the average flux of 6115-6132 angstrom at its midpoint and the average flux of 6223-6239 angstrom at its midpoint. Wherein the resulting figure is 3.97 angstrom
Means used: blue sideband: 14.6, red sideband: 6.52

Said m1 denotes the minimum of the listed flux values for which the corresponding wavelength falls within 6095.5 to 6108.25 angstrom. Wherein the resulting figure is 13.59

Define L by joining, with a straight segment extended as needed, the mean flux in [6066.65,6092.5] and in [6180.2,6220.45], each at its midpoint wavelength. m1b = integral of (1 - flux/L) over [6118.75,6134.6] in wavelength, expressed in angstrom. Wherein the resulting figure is -3.5 angstrom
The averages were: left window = 14.9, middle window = 14.5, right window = 7.3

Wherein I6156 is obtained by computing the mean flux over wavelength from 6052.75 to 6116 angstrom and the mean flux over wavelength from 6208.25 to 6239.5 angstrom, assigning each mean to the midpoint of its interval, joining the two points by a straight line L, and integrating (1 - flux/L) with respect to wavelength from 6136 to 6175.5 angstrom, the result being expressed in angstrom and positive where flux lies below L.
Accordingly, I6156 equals 0.02 angstrom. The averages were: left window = 14.9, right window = 6.79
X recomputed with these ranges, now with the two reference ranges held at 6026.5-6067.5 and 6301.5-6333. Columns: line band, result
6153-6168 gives 5.7 angstrom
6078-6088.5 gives -0.6 angstrom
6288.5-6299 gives 2.3 angstrom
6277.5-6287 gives 2.9 angstrom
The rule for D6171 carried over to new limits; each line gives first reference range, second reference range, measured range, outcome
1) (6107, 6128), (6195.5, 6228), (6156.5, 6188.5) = 7.8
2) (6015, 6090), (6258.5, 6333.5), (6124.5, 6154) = -2.3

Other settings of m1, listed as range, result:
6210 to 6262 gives 5.267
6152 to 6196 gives 6.016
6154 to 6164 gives 7.122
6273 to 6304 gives 9.335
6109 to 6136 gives 12.78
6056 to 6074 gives 13.38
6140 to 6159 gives 9.489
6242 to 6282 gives 6.7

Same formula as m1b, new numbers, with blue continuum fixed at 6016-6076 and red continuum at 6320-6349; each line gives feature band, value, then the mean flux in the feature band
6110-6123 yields 0.1 angstrom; 14.3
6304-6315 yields 1.8 angstrom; 14.2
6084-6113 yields -1.7 angstrom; 15.1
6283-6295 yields 3.9 angstrom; 11.3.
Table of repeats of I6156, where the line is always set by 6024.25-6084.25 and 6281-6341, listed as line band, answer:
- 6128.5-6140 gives -0.58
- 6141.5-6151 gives 0.12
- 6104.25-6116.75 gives -0.89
